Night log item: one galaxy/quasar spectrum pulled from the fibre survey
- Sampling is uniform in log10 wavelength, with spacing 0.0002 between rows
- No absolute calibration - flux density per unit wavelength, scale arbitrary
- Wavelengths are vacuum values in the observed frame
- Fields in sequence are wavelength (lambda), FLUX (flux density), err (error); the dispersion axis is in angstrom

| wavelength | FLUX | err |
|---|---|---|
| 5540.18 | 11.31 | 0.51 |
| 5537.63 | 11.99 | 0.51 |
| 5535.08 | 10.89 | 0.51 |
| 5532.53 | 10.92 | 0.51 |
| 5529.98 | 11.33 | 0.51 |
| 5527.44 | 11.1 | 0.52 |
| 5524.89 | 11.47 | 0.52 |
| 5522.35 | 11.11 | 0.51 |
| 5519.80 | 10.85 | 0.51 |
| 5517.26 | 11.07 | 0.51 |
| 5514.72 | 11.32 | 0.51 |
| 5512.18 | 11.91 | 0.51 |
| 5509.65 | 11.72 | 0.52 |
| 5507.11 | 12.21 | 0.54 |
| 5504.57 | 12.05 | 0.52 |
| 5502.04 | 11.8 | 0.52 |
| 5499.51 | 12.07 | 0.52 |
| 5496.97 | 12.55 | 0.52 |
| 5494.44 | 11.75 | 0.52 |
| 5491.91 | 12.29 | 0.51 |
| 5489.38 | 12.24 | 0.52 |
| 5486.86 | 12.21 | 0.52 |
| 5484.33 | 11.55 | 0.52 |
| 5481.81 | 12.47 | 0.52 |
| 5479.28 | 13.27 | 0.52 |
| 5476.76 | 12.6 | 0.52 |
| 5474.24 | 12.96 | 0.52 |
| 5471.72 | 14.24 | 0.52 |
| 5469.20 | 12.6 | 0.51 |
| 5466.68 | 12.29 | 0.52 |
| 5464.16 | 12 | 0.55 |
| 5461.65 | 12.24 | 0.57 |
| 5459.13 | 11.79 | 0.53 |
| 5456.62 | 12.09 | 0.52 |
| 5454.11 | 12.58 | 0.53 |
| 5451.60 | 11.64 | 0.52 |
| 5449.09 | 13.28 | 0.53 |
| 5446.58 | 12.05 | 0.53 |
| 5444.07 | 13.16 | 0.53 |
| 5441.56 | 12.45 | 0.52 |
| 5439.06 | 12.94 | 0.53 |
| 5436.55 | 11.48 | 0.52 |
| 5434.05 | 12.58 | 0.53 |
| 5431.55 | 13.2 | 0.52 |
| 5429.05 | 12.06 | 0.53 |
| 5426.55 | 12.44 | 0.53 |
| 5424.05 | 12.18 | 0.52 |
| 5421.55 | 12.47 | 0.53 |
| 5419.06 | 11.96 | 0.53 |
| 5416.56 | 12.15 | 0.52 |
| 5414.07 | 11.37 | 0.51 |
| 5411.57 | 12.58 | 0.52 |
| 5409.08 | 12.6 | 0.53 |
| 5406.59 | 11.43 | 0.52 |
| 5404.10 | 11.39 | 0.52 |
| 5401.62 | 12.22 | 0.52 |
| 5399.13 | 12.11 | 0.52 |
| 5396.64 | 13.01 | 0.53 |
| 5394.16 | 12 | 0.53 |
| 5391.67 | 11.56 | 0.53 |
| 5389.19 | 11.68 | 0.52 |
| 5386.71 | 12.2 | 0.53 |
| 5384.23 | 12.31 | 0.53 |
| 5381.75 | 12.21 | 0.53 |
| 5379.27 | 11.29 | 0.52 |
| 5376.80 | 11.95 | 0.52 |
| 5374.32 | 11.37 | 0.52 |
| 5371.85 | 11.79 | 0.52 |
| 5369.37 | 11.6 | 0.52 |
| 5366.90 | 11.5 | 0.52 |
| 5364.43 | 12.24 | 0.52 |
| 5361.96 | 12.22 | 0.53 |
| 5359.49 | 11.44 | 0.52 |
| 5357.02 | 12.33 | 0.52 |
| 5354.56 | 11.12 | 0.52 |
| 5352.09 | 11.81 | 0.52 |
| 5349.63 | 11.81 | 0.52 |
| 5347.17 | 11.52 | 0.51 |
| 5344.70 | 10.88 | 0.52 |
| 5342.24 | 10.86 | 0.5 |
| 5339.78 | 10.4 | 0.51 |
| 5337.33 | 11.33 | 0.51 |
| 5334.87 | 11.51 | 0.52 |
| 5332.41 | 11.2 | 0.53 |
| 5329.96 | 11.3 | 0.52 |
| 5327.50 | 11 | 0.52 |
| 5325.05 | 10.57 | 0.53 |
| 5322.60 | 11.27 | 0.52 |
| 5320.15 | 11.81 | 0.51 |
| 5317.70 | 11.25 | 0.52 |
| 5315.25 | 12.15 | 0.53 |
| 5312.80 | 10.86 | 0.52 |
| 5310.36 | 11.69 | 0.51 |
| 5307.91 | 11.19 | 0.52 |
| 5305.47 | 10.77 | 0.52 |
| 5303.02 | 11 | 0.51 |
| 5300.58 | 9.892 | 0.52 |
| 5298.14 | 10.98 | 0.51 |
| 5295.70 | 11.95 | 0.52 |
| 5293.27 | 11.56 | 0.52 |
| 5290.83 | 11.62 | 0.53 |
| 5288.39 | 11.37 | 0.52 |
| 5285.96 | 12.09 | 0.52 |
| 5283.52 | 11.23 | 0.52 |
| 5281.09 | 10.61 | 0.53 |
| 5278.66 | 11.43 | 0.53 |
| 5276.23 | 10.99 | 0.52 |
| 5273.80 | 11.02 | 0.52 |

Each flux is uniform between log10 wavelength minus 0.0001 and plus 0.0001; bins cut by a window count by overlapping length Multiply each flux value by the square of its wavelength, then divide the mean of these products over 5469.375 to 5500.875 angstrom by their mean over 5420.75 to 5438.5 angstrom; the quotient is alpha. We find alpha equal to 1.0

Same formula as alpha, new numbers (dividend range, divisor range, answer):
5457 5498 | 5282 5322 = 1.17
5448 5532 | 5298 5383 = 1.12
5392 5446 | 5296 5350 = 1.14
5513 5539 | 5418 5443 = 0.94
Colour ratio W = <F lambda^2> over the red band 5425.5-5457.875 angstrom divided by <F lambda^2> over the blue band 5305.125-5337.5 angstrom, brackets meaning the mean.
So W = 1.15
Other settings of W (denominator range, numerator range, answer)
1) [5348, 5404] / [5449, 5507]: 1.08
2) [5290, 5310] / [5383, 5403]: 1.13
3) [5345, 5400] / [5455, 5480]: 1.10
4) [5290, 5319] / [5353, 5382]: 1.07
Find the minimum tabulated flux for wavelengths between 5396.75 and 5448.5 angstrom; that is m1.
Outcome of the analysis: 11.37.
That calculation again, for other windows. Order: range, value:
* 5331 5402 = 10.4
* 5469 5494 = 11.55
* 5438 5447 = 12.05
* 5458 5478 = 11.79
